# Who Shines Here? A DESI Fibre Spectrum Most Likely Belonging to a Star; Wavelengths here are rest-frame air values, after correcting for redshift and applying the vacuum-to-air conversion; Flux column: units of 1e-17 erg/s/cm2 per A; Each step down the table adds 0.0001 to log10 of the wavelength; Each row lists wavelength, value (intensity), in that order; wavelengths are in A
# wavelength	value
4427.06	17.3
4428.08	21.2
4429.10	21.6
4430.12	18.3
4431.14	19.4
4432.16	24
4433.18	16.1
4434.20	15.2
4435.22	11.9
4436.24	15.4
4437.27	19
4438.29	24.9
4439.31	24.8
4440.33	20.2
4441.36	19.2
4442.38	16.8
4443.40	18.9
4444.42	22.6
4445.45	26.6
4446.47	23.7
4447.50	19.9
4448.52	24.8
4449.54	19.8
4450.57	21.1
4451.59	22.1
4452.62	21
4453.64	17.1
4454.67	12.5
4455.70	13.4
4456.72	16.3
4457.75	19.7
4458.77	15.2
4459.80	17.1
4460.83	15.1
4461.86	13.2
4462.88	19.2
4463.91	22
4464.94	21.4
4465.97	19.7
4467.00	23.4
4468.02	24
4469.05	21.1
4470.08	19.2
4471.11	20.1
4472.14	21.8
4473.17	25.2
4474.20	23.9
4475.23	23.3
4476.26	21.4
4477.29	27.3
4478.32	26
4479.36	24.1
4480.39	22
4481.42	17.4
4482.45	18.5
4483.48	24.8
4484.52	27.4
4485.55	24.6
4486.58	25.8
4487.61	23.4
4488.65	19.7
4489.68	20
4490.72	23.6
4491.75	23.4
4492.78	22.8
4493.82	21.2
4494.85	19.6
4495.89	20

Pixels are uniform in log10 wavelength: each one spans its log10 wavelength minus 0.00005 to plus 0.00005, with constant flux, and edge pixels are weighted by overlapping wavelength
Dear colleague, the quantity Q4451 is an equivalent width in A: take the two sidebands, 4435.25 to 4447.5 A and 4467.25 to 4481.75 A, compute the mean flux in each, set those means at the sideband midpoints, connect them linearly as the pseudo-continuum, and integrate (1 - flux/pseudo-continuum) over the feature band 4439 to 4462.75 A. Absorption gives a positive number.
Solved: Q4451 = 2.3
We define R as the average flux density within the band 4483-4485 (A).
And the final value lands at 26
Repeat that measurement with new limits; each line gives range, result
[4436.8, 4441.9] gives 21.6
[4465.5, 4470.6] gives 21.5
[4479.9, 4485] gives 22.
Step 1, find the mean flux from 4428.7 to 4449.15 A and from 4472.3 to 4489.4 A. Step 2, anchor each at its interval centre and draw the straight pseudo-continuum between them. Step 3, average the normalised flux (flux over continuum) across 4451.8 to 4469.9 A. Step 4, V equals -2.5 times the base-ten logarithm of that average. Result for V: 0.19 mag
